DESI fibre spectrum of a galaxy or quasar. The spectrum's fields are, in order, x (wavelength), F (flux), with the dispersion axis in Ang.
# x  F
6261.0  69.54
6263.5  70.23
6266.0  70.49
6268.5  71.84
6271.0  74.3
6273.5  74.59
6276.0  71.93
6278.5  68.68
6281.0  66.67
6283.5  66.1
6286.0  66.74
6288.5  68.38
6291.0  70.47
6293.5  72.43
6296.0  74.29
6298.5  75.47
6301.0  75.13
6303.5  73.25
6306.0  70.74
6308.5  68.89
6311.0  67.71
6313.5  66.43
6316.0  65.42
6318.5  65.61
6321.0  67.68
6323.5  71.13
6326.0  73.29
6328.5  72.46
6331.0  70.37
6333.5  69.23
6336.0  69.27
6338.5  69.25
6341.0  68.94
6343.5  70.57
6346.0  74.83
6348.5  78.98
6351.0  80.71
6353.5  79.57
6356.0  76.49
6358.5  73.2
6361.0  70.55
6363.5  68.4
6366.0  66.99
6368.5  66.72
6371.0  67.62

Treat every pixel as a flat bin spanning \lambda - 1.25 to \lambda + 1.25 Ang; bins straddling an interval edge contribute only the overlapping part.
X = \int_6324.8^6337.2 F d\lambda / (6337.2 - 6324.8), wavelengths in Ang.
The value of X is 70.9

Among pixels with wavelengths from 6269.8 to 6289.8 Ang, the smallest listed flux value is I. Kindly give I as 66.1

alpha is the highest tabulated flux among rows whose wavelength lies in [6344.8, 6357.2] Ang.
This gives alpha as 80.71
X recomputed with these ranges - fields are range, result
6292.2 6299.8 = 74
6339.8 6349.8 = 73.4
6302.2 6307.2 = 72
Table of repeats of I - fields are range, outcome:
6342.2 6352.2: 70.57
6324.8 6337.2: 69.23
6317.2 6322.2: 65.61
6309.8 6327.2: 65.42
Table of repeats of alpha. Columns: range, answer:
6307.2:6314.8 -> 68.89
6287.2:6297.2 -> 74.29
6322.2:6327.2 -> 73.29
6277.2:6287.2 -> 68.68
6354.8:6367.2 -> 76.49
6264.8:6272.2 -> 74.3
